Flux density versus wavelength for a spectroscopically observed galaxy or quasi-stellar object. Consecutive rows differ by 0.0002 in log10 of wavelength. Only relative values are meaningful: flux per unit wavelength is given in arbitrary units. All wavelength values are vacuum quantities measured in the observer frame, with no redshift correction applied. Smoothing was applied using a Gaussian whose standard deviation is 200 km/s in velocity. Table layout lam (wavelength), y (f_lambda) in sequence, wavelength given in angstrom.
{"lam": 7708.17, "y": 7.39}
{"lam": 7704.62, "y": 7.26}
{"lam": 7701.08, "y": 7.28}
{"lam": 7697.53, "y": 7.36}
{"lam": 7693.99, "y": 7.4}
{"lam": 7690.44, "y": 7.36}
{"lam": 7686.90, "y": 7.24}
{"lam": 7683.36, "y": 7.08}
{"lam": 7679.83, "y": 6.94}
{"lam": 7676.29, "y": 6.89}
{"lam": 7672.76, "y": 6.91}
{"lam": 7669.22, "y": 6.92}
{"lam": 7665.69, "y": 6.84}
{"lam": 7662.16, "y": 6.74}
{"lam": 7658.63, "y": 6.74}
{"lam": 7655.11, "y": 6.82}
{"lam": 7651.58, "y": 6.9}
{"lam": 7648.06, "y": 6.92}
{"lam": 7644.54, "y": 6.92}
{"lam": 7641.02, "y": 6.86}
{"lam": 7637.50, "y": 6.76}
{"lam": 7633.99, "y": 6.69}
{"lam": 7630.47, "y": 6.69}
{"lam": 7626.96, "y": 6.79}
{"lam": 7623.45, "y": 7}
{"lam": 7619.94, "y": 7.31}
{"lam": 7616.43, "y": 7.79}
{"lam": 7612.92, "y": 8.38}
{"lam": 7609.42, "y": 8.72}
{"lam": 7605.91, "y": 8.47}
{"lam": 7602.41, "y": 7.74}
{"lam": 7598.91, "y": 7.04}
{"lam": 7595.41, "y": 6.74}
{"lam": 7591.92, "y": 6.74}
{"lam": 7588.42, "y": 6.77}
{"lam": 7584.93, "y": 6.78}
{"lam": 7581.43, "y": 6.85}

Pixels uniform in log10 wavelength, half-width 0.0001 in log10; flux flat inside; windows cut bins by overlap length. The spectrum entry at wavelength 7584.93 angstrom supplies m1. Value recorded 6.78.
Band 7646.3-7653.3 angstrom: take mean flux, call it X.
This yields 6.91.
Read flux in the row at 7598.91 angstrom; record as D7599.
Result 7.04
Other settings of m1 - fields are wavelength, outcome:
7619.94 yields 7.31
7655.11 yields 6.82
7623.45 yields 7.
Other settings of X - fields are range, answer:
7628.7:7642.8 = 6.75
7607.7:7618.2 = 8.29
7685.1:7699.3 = 7.34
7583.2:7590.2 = 6.77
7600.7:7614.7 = 8.33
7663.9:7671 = 6.87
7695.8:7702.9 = 7.32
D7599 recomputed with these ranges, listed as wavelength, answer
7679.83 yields 6.94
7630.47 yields 6.69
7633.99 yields 6.69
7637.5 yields 6.76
